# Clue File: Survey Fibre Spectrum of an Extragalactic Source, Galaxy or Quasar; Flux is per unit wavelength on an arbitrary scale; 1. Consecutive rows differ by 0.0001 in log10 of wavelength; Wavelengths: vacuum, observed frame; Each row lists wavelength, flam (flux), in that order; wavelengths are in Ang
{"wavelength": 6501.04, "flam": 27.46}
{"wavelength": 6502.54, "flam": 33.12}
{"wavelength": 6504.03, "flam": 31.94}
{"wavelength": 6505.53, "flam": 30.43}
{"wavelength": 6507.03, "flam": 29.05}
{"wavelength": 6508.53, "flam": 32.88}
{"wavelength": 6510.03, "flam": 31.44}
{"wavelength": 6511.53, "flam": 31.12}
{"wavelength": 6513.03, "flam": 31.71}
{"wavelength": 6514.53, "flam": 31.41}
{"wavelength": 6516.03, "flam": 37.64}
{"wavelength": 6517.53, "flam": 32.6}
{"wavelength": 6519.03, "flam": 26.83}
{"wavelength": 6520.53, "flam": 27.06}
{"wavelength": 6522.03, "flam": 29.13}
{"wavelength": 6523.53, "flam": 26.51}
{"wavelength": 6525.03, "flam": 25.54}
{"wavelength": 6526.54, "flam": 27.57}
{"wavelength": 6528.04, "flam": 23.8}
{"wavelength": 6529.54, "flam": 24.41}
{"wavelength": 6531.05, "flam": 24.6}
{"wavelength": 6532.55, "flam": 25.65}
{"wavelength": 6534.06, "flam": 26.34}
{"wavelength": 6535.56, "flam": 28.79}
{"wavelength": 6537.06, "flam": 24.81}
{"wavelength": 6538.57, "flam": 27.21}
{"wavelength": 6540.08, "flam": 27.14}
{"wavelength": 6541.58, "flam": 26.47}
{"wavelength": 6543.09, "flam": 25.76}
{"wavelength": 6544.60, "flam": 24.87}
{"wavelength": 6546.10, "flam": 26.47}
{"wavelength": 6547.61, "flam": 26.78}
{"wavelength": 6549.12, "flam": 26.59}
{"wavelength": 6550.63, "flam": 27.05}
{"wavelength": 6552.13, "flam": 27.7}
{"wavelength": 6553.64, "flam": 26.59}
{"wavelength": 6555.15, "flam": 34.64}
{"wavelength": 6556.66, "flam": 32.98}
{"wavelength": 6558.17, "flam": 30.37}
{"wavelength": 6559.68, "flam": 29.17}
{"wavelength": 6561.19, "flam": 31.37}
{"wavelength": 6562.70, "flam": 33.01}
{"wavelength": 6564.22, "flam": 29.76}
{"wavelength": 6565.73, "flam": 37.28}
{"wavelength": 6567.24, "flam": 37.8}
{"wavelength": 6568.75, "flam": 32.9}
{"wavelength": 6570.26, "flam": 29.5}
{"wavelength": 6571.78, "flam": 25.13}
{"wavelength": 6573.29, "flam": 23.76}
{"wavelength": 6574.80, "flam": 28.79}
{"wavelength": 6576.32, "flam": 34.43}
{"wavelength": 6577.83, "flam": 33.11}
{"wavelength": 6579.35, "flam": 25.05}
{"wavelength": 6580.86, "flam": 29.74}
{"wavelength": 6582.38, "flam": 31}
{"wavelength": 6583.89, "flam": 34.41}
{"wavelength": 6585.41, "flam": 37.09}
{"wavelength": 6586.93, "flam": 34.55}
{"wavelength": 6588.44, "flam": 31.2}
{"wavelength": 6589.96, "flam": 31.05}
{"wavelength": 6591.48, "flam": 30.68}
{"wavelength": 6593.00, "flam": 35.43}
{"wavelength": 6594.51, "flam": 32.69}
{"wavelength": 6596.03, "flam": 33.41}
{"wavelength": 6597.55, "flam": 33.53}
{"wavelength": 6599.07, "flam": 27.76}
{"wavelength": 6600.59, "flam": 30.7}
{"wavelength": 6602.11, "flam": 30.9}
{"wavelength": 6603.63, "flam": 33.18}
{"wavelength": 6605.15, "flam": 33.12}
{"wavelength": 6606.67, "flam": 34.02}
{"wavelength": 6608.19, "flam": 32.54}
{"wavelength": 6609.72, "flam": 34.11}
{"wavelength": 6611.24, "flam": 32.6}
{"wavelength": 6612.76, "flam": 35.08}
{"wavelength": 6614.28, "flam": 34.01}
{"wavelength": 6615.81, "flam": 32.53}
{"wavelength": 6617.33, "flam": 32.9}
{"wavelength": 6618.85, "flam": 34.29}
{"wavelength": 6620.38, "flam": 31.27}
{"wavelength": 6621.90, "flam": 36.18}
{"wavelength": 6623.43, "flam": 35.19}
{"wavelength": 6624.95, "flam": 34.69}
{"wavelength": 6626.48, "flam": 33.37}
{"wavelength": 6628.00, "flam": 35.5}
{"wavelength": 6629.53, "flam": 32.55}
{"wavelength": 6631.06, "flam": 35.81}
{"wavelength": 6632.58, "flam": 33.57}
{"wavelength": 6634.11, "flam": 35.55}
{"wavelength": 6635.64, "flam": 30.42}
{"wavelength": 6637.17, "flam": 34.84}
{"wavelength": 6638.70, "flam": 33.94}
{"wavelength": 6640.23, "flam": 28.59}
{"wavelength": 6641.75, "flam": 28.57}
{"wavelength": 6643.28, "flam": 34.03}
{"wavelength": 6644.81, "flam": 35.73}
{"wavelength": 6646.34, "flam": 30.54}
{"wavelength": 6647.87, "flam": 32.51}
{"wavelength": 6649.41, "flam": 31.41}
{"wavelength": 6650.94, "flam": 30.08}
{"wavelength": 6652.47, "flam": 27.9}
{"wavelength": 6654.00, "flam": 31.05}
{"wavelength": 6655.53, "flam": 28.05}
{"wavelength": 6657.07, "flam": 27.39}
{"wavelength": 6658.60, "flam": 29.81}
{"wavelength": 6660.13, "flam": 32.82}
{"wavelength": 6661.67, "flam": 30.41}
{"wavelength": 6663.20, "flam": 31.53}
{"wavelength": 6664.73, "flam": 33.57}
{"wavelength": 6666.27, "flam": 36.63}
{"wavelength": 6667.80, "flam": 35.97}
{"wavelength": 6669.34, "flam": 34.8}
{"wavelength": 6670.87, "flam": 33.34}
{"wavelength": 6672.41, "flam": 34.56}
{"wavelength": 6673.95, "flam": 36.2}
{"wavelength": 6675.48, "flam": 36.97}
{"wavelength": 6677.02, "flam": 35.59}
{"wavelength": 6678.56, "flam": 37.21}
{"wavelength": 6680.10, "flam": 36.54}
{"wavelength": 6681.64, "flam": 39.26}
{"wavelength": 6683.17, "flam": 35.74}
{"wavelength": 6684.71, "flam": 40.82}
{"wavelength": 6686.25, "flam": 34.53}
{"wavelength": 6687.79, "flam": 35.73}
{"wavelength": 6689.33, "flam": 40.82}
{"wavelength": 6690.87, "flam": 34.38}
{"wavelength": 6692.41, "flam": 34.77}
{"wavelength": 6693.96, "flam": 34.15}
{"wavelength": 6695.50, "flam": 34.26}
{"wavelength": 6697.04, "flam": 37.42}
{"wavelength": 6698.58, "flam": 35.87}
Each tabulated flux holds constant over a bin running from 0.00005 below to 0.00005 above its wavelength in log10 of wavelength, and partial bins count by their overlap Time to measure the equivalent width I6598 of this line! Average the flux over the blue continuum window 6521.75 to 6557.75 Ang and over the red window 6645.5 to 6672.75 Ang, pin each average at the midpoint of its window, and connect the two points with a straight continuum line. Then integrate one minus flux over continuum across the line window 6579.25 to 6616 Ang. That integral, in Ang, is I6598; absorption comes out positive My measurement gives -4.1 Ang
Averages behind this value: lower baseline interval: 27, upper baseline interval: 31.8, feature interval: 32.5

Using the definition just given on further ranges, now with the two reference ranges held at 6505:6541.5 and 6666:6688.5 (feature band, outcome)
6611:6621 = -0.05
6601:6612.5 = -0.10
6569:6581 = 0.87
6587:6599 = -0.16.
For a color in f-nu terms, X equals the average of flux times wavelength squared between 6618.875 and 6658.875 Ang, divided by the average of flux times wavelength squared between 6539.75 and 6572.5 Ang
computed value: 1.1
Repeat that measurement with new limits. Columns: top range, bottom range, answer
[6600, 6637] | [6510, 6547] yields 1.24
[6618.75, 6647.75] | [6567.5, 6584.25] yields 1.13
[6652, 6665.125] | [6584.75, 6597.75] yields 0.93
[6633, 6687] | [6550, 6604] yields 1.09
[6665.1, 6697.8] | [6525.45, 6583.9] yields 1.31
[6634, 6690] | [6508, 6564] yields 1.23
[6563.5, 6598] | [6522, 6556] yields 1.21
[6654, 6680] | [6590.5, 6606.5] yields 1.06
